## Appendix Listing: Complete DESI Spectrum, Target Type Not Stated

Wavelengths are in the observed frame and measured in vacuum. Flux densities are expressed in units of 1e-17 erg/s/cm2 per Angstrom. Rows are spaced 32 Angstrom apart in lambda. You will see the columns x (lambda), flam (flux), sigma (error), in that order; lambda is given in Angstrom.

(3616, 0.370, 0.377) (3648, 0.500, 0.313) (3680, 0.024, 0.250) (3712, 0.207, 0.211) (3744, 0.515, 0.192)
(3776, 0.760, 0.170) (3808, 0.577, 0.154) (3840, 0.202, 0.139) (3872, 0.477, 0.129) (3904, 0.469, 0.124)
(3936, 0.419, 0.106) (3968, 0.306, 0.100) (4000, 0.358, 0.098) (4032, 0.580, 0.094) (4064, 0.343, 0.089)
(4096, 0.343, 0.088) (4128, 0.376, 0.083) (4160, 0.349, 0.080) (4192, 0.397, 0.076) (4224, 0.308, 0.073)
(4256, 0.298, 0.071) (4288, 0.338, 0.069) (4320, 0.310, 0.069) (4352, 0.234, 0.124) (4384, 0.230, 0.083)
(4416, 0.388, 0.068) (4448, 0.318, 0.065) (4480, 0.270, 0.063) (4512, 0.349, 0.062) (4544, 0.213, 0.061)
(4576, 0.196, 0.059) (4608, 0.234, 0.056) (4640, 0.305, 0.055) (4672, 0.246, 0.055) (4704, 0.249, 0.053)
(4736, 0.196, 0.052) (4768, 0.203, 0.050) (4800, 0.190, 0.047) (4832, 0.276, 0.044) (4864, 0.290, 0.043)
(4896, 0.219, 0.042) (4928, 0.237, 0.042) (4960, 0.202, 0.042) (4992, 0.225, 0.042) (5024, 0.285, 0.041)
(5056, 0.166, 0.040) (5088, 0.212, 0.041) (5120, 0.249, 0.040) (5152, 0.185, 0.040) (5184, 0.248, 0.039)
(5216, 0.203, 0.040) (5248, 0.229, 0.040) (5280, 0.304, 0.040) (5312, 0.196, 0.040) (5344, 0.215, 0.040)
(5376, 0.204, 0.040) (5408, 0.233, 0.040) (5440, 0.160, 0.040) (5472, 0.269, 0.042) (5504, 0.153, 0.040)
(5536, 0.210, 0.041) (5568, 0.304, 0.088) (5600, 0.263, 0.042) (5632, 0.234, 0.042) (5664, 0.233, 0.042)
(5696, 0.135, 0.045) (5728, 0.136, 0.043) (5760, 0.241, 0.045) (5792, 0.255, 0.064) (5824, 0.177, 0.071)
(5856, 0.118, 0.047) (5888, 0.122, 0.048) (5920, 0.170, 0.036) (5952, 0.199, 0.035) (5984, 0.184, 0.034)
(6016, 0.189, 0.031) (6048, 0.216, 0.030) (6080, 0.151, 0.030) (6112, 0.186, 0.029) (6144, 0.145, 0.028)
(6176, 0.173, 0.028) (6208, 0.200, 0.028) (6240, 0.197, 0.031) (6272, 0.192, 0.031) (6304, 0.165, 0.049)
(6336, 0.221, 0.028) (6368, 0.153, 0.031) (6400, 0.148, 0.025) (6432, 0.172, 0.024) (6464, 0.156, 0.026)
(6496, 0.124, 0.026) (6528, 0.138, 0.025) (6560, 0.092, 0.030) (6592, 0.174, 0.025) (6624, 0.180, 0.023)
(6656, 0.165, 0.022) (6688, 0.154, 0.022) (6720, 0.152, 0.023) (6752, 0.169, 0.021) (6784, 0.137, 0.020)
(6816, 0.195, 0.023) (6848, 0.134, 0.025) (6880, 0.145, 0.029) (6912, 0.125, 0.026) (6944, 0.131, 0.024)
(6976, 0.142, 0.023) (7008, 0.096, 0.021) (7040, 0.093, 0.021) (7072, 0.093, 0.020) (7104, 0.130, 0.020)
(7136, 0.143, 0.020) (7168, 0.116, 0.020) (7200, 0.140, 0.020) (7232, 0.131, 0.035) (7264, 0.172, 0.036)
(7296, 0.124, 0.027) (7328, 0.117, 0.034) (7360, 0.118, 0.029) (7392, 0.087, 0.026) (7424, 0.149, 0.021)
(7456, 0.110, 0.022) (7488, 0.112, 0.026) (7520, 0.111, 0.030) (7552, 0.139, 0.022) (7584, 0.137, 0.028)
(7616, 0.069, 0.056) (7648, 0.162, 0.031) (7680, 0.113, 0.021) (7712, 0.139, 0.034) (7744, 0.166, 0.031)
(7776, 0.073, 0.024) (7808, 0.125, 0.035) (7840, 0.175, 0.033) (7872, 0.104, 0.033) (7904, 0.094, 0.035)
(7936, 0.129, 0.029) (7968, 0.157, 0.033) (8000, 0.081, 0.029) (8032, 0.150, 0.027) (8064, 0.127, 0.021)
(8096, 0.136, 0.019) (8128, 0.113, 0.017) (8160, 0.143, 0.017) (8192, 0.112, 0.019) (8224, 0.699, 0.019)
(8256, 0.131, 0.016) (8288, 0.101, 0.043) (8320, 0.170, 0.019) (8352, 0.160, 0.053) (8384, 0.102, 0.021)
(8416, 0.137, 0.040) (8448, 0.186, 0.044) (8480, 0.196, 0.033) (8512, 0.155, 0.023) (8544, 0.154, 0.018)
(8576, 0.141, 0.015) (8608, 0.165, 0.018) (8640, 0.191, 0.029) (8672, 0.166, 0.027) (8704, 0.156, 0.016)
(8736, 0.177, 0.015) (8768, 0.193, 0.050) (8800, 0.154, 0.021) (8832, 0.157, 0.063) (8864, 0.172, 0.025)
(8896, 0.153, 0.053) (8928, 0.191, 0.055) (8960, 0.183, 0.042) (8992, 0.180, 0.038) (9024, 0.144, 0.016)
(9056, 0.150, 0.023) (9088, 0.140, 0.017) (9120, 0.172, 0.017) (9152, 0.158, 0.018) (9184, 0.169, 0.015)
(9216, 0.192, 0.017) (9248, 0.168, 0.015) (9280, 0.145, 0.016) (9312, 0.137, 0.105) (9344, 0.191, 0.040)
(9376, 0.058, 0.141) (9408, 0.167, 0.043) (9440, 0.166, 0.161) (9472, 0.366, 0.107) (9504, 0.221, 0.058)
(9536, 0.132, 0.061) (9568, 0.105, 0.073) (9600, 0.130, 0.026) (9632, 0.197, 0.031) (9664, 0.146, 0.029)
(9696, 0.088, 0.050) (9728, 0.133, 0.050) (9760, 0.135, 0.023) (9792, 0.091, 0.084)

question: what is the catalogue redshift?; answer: 1.20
